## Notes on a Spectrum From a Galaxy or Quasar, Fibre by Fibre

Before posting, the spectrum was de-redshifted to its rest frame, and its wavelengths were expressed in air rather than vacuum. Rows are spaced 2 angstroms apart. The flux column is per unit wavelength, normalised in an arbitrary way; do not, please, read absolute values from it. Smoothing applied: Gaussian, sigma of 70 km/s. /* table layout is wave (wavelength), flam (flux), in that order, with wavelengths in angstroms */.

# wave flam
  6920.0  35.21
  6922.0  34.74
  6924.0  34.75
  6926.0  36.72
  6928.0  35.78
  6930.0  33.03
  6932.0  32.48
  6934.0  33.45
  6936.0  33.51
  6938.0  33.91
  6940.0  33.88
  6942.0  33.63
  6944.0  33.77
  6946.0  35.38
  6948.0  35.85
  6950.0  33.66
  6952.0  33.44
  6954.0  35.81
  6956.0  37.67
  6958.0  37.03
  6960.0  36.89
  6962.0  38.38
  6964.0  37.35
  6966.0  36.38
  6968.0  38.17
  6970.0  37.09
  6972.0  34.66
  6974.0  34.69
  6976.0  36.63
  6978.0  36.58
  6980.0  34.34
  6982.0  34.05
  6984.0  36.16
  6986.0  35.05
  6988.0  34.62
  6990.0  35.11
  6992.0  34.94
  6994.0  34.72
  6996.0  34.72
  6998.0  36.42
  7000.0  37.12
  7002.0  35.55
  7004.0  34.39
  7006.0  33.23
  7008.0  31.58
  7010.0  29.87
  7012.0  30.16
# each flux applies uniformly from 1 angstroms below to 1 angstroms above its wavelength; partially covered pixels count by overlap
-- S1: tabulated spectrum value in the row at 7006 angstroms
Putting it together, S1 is 33.23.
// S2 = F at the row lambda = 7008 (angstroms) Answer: 31.58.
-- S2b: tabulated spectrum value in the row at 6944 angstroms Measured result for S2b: 33.77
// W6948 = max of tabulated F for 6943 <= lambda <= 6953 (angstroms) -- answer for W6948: 35.85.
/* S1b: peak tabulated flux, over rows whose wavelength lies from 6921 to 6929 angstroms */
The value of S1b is 36.72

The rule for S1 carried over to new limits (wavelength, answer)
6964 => 37.35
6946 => 35.38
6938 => 33.91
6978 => 36.58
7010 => 29.87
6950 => 33.66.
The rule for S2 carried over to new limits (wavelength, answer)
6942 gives 33.63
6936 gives 33.51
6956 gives 37.67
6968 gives 38.17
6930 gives 33.03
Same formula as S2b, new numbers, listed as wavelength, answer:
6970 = 37.09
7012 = 30.16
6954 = 35.81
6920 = 35.21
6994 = 34.72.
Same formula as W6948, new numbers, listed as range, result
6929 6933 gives 33.03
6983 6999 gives 36.42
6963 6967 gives 37.35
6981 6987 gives 36.16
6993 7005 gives 37.12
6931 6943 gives 33.91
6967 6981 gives 38.17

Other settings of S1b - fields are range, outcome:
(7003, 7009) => 34.39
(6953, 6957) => 37.67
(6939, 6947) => 35.38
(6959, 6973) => 38.38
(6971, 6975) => 34.69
